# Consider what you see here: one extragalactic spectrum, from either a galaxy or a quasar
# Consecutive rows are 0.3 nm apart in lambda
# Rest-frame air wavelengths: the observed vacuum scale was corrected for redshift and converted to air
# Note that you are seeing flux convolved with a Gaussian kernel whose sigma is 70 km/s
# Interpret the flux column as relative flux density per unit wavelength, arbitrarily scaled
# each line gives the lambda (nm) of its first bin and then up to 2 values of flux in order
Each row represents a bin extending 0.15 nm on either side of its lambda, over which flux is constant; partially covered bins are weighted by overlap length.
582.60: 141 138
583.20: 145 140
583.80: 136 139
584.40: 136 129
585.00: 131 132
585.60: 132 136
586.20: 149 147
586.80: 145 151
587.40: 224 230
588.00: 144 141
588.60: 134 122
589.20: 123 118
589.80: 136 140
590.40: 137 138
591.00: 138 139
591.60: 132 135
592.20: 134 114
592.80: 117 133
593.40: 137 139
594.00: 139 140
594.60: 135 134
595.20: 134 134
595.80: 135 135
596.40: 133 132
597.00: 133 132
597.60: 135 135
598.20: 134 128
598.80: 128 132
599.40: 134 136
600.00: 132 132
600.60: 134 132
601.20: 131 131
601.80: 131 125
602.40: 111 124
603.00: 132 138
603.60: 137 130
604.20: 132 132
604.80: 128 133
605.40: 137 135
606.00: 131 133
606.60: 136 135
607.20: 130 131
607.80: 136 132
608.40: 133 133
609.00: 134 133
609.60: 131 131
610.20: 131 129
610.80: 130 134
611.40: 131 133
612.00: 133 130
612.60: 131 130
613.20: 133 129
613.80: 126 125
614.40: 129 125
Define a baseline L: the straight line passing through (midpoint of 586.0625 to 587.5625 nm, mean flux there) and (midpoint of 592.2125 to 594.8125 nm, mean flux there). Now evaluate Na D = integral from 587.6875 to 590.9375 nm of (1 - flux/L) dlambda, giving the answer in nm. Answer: 0.30 nm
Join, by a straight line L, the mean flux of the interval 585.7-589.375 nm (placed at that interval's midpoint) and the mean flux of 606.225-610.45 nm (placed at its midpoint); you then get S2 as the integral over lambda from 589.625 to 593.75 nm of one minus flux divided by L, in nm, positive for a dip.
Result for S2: 0.44 nm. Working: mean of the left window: 153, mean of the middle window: 133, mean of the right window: 133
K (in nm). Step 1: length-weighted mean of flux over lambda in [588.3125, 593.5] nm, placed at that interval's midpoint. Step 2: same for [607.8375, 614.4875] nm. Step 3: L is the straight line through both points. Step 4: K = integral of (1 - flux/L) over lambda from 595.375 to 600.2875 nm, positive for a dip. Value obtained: -0.07 nm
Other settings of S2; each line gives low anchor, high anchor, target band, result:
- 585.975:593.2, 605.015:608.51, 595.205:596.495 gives 0.046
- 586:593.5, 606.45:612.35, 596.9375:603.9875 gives 0.297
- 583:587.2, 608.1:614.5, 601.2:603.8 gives 0.094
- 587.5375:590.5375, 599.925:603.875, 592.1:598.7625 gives 0.180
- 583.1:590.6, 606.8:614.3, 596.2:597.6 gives 0.057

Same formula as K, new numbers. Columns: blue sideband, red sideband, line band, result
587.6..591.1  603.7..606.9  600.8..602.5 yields 0.095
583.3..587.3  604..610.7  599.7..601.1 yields 0.021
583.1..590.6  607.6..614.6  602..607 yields 0.127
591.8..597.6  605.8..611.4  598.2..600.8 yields 0.012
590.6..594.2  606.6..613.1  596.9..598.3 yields -0.012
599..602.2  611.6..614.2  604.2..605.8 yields -0.019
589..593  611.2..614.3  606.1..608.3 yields -0.049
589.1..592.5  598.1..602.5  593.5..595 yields -0.063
